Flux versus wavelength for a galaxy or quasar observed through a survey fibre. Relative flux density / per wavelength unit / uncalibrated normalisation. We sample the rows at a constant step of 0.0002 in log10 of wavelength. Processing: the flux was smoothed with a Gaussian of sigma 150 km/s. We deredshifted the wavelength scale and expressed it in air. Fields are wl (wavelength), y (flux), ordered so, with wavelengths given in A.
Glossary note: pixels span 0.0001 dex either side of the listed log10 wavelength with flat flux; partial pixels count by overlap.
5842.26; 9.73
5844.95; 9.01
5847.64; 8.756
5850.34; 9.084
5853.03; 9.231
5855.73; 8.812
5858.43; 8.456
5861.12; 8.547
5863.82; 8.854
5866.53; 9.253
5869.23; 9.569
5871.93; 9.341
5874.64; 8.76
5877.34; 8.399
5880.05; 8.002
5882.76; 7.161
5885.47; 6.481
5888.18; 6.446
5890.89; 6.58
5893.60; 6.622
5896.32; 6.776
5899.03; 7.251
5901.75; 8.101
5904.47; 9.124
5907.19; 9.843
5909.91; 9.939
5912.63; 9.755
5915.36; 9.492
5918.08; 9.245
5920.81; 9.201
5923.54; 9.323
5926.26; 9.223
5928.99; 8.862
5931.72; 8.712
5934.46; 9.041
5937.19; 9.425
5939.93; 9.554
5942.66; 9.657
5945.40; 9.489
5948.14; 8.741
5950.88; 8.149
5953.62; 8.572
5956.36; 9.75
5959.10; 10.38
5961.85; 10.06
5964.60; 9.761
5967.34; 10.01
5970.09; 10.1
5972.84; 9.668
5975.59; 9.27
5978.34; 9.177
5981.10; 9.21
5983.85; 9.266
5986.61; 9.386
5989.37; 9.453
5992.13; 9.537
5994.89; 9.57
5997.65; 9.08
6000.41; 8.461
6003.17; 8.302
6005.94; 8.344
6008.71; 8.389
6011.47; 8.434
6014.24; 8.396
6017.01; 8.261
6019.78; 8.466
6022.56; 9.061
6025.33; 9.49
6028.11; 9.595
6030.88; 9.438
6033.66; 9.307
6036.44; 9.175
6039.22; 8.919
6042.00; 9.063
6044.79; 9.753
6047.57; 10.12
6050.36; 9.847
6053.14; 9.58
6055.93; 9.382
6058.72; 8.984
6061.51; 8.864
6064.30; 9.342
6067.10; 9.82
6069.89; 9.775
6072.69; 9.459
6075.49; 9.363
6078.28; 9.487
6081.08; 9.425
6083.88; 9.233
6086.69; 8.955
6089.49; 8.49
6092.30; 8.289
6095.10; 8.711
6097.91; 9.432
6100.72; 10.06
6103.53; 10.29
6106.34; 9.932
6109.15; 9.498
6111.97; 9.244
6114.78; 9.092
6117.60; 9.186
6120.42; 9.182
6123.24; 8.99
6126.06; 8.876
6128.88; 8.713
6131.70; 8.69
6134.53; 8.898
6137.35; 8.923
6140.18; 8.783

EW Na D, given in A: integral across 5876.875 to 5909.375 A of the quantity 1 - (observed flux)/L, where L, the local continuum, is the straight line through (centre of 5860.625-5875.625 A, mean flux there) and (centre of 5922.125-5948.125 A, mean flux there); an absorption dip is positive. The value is 5.46 A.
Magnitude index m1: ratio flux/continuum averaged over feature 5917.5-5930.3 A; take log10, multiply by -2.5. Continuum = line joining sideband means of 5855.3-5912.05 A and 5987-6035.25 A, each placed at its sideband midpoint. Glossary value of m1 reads -0.09 mag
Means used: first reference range 8.22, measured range 9.17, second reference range 8.93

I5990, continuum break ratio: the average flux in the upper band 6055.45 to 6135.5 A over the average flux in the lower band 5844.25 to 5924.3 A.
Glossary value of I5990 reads 1.1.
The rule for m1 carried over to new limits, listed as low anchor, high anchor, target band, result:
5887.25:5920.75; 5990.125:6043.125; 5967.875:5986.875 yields -0.09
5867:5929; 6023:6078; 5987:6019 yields 0.04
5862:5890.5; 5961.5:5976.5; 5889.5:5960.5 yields 0.02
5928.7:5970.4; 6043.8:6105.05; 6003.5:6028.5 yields 0.09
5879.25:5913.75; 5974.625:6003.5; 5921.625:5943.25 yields -0.10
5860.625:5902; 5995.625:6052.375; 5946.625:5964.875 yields -0.10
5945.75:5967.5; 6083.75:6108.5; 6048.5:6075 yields -0.02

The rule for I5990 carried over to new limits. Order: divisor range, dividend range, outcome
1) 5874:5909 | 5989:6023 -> 1.14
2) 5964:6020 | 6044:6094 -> 1.03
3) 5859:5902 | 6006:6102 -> 1.16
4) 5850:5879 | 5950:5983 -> 1.07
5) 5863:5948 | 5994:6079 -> 1.06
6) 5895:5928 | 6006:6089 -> 1.03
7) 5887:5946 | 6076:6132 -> 1.06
